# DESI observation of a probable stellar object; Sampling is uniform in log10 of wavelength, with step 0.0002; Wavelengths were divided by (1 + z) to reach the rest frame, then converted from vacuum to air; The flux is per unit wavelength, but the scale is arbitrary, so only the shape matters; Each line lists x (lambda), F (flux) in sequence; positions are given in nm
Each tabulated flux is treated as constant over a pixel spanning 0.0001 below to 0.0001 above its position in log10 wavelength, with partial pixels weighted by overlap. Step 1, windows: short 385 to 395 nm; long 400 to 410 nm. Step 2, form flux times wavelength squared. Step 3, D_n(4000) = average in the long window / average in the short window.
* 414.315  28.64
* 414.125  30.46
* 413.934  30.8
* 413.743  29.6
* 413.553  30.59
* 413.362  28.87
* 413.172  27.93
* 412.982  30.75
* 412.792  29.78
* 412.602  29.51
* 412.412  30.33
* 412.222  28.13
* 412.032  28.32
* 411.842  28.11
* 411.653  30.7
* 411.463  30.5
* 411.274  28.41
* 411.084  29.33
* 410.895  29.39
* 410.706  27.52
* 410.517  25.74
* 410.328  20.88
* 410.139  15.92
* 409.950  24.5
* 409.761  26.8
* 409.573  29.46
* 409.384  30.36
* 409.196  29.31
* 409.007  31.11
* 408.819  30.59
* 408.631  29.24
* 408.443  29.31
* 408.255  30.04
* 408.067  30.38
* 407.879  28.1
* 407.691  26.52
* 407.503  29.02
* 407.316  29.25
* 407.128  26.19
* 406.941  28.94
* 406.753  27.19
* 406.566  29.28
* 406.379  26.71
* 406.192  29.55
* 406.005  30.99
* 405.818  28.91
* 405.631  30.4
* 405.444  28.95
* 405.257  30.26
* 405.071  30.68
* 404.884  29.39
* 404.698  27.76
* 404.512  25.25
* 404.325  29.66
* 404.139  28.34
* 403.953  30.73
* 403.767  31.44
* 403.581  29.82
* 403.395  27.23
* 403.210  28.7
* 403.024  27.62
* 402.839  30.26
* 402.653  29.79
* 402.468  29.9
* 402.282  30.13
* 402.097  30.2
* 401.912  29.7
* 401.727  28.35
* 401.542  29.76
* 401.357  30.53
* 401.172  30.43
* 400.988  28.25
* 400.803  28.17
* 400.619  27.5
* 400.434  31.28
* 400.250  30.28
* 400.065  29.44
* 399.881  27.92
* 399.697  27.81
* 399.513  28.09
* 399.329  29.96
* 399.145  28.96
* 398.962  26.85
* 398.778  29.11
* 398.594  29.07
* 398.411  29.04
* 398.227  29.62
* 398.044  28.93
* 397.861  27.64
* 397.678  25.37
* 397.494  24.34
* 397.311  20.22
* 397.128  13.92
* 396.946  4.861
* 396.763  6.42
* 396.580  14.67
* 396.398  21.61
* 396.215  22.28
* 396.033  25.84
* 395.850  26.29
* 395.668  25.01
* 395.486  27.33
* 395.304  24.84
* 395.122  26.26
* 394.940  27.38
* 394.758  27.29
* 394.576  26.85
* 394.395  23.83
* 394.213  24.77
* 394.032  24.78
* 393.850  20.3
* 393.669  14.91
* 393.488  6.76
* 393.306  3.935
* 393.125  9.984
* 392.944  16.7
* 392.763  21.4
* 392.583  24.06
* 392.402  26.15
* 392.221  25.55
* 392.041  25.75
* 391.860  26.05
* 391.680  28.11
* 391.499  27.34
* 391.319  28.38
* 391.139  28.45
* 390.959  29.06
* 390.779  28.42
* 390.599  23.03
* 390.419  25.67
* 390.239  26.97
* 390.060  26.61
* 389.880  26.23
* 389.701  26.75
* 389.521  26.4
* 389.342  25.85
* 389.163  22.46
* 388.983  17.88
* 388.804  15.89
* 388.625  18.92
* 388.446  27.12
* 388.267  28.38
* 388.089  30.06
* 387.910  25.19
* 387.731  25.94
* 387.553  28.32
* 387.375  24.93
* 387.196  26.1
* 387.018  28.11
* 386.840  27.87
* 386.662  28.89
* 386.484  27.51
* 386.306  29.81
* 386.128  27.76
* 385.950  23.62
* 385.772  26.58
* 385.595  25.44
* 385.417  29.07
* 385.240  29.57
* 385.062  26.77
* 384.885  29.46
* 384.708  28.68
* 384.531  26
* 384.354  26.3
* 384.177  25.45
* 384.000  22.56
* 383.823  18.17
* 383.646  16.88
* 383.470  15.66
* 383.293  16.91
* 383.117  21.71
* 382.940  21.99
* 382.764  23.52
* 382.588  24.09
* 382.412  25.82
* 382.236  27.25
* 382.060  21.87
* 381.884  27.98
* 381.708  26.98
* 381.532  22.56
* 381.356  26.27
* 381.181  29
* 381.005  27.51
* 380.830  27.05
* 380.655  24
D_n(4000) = 1.3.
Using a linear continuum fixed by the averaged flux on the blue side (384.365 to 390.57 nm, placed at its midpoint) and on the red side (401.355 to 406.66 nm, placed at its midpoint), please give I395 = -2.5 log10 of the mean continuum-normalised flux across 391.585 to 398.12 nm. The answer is 0.28 mag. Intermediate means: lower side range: 26.2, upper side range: 29.3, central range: 21.4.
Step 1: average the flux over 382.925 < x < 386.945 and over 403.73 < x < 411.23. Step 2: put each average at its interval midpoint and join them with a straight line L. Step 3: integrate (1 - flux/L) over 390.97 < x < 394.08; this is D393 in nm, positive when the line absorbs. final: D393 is 0.58 nm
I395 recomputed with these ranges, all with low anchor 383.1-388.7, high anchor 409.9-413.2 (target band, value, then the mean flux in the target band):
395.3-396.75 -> 0.17 mag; 22.5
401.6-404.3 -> -0.10 mag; 29.5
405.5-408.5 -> -0.06 mag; 28.8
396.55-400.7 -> 0.07 mag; 25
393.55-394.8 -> 0.15 mag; 22.7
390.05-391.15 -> -0.04 mag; 26.8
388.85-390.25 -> 0.06 mag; 24.5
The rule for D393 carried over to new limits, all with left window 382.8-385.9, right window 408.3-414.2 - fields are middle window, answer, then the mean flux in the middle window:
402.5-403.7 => -0.08 nm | 29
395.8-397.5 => 0.55 nm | 17.5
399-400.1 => -0.09 nm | 28.6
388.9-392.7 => -0.14 nm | 25.9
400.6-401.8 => -0.10 nm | 29.1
